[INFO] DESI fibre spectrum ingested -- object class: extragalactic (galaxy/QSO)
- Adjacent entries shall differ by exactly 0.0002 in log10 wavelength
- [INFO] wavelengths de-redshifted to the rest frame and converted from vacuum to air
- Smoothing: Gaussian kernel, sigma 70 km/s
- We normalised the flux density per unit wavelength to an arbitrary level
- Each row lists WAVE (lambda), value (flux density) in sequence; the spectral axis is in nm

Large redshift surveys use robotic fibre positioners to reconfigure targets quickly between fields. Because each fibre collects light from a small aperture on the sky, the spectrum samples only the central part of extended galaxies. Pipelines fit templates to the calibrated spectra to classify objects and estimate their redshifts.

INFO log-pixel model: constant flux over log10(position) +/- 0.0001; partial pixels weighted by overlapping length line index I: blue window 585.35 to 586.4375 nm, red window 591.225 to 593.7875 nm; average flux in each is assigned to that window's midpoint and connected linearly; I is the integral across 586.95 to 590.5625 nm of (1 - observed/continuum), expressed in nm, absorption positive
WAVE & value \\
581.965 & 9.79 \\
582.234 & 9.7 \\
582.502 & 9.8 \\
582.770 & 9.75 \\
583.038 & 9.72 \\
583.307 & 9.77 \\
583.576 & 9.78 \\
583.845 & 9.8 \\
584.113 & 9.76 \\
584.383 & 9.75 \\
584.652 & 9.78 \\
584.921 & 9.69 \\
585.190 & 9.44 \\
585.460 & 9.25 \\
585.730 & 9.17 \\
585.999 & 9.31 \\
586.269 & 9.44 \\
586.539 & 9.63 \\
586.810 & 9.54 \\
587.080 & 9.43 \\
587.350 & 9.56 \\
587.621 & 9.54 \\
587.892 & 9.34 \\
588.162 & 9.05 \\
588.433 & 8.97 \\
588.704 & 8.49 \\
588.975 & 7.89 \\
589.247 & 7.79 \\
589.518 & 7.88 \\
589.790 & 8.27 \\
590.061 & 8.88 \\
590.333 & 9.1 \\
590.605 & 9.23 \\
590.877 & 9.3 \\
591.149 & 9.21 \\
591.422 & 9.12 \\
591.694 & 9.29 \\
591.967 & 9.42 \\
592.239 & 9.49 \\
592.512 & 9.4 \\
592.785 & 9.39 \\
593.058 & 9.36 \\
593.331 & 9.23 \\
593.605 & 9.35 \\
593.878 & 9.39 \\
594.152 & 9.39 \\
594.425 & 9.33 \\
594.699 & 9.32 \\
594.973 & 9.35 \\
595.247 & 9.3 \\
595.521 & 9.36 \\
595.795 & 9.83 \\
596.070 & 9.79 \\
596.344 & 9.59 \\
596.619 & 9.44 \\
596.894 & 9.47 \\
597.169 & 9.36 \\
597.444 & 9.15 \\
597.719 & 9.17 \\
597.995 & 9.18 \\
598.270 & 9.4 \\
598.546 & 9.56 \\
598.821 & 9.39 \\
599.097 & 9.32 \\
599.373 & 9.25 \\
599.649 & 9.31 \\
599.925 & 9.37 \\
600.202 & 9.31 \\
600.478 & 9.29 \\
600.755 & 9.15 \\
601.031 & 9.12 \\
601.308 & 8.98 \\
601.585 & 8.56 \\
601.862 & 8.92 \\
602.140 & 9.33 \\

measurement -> 0.20 nm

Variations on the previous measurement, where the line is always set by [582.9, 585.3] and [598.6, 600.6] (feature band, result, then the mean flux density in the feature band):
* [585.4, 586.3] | 0.04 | 9.28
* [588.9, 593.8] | 0.28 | 9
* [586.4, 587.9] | 0.02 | 9.52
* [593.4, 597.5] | 0.00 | 9.43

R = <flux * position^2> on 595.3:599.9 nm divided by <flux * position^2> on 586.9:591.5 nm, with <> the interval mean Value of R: 1.1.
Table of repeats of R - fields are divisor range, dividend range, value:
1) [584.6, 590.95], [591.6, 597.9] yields 1.06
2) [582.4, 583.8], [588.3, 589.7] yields 0.86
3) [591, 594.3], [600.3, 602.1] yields 0.99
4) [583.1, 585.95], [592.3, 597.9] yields 1.01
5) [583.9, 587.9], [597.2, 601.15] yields 1.02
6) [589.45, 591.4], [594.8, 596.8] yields 1.09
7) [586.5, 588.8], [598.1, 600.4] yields 1.05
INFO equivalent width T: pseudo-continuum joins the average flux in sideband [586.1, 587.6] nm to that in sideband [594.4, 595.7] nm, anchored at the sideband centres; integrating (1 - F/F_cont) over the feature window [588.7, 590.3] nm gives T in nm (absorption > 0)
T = 0.21 nm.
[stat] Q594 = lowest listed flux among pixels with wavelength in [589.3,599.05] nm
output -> 7.88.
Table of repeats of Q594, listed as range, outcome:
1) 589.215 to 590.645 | 7.79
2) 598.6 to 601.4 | 8.98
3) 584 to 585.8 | 9.17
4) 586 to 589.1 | 7.89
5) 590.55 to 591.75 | 9.12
